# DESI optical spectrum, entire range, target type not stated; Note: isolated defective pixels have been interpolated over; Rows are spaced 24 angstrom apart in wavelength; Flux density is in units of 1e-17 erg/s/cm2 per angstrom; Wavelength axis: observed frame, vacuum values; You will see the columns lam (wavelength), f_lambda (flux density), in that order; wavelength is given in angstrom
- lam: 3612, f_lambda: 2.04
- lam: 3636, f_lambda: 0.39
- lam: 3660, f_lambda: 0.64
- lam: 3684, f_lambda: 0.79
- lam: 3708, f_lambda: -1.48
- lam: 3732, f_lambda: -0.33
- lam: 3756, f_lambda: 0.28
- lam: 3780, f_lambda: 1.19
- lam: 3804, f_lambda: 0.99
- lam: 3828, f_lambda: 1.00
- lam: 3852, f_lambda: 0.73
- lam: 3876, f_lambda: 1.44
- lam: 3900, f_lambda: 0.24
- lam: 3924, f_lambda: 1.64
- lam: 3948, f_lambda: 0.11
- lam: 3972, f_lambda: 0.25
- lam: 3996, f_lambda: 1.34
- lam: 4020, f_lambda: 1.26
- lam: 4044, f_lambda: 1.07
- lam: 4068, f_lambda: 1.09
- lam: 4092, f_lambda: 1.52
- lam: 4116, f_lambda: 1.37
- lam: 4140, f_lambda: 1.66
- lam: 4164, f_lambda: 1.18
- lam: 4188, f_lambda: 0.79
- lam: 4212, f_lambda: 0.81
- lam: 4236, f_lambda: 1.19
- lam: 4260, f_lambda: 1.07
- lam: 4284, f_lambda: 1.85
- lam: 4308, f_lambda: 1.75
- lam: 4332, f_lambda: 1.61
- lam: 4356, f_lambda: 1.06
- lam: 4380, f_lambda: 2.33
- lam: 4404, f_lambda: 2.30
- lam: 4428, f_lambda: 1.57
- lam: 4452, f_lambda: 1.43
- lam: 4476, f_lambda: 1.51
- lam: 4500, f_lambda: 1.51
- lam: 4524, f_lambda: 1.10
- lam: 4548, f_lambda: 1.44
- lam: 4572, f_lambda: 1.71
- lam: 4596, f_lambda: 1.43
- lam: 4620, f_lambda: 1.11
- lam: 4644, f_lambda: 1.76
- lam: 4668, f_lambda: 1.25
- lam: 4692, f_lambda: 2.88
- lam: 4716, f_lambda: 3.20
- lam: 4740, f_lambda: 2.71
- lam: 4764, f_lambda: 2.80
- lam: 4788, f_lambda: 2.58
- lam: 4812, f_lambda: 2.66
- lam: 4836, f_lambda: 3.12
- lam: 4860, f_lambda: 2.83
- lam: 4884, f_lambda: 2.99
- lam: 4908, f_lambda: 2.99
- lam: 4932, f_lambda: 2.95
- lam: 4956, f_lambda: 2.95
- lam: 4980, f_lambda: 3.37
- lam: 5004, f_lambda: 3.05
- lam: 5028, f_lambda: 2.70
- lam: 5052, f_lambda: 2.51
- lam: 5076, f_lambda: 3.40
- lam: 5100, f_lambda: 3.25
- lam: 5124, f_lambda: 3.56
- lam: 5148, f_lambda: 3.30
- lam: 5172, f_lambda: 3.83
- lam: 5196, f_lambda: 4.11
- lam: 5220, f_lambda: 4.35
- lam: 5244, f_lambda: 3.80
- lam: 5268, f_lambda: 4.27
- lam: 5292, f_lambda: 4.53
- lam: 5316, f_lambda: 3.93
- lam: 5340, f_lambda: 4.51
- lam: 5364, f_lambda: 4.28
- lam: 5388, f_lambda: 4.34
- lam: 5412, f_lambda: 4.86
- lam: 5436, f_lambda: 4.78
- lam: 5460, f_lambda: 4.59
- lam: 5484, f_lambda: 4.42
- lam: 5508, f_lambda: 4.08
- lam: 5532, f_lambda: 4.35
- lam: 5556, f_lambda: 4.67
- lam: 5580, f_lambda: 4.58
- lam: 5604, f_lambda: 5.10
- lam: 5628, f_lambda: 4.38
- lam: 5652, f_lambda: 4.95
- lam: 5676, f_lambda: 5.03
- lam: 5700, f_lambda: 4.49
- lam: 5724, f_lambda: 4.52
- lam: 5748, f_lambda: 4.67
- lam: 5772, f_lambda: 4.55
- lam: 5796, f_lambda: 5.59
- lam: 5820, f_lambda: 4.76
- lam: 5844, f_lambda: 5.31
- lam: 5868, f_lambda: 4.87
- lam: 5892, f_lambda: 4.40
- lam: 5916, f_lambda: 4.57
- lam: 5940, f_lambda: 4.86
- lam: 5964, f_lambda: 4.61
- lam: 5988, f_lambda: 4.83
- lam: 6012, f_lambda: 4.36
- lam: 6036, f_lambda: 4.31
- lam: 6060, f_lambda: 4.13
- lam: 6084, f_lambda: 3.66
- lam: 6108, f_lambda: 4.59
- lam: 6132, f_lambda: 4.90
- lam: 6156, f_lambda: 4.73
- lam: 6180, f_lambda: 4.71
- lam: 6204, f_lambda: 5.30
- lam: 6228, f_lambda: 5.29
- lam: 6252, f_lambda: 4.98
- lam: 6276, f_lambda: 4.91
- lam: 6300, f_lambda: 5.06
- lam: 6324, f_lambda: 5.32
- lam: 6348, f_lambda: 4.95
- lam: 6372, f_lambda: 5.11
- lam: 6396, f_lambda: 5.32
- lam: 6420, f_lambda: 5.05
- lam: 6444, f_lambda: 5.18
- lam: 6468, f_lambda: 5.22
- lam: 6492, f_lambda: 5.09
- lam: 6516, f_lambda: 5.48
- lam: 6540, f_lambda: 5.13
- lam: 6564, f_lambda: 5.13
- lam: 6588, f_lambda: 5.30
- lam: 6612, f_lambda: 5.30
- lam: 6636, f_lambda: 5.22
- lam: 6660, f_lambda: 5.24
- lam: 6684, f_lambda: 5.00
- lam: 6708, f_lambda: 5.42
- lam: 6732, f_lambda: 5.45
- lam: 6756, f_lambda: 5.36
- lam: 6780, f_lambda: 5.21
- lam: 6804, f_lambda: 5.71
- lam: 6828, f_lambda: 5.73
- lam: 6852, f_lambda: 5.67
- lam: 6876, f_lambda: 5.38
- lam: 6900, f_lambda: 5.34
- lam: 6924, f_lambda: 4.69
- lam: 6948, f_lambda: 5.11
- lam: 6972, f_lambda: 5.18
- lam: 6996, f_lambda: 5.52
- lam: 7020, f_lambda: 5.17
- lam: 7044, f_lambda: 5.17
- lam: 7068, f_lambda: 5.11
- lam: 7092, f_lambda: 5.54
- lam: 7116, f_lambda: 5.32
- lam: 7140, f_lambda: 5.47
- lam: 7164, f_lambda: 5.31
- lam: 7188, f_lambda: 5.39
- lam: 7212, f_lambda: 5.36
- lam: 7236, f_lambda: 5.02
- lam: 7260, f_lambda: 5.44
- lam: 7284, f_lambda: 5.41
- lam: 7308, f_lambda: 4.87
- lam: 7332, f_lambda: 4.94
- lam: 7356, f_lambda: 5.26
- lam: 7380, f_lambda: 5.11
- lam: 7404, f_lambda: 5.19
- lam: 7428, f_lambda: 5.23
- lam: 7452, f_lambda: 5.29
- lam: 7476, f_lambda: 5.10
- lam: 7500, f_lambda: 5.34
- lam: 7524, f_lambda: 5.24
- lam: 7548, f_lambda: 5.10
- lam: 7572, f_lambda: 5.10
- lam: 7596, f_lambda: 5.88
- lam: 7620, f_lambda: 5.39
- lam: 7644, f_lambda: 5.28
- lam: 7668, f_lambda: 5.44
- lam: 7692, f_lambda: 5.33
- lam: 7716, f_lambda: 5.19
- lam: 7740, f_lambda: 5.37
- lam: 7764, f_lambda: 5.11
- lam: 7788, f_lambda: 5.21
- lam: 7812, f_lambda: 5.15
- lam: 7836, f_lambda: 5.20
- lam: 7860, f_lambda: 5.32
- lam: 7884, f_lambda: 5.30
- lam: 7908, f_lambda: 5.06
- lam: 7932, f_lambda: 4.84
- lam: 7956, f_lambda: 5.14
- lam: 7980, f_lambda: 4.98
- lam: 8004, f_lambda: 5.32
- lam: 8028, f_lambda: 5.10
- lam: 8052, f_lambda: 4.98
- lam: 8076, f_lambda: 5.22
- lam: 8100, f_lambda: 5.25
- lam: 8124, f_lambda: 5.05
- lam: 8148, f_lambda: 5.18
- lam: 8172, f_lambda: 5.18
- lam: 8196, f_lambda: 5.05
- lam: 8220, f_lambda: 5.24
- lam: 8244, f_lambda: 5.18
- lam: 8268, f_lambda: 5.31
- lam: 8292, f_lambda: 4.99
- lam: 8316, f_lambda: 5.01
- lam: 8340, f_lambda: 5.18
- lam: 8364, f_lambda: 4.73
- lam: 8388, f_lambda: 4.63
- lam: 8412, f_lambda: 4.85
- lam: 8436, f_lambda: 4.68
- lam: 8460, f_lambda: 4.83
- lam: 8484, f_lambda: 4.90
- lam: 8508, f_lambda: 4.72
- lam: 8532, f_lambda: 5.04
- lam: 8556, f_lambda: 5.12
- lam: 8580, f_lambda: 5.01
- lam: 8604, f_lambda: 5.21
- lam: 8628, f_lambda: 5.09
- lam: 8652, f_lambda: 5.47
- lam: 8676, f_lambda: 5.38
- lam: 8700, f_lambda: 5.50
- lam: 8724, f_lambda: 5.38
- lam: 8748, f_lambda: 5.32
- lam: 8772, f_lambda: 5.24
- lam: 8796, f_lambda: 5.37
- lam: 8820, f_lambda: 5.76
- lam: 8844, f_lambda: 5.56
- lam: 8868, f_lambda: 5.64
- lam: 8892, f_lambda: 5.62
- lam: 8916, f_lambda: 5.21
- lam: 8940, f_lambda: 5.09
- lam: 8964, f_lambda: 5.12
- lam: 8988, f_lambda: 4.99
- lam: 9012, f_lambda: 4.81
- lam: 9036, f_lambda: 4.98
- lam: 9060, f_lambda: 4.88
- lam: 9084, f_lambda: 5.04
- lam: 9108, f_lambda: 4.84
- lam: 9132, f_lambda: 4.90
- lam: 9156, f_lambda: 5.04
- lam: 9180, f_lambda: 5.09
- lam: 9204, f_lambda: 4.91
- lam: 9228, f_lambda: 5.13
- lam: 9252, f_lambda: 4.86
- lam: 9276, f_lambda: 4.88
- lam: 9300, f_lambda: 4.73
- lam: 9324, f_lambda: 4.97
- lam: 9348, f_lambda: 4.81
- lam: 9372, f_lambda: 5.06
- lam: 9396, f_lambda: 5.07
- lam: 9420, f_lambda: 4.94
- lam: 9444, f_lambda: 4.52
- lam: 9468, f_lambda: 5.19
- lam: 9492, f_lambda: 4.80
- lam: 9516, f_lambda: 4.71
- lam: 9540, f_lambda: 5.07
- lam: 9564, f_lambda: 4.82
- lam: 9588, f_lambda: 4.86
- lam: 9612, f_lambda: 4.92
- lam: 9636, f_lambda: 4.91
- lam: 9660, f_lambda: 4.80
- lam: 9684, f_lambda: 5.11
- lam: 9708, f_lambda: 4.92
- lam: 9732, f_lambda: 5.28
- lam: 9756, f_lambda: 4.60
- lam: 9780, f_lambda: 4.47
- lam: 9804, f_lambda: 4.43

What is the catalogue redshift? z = 0.17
